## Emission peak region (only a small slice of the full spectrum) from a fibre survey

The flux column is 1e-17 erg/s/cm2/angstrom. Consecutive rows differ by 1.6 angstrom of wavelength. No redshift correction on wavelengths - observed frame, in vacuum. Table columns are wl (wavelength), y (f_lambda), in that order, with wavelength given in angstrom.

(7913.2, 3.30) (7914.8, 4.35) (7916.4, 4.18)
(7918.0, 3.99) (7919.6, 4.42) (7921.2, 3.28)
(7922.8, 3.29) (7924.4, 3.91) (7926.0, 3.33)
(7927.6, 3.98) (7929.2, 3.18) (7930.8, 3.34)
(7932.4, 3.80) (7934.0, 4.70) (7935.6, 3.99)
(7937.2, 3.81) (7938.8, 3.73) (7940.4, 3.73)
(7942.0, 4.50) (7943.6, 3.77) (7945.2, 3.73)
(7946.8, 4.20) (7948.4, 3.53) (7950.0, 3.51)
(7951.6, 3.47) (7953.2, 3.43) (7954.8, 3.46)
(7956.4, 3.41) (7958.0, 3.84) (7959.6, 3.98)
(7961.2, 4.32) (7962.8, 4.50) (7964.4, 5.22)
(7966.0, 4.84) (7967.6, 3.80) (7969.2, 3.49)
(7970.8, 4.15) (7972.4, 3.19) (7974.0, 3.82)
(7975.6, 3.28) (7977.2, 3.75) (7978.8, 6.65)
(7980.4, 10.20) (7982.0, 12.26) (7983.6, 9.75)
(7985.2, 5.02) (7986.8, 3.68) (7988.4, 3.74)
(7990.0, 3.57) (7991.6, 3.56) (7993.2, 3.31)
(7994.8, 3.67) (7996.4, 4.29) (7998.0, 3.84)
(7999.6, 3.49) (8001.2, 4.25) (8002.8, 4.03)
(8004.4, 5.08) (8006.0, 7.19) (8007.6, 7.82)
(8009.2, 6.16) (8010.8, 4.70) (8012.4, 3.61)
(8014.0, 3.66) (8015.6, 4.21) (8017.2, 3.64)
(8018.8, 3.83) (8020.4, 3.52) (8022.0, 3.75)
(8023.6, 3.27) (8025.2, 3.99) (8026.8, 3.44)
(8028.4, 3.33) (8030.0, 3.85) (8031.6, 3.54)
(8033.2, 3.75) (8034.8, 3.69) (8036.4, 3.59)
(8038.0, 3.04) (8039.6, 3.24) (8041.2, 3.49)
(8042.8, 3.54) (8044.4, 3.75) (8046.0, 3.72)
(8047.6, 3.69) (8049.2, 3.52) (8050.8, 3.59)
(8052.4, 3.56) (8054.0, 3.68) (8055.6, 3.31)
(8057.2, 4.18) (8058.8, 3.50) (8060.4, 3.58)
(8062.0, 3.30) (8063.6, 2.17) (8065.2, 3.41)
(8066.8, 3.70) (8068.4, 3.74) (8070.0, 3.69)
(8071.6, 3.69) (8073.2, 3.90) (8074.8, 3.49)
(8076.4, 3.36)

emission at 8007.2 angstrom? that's [N II]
